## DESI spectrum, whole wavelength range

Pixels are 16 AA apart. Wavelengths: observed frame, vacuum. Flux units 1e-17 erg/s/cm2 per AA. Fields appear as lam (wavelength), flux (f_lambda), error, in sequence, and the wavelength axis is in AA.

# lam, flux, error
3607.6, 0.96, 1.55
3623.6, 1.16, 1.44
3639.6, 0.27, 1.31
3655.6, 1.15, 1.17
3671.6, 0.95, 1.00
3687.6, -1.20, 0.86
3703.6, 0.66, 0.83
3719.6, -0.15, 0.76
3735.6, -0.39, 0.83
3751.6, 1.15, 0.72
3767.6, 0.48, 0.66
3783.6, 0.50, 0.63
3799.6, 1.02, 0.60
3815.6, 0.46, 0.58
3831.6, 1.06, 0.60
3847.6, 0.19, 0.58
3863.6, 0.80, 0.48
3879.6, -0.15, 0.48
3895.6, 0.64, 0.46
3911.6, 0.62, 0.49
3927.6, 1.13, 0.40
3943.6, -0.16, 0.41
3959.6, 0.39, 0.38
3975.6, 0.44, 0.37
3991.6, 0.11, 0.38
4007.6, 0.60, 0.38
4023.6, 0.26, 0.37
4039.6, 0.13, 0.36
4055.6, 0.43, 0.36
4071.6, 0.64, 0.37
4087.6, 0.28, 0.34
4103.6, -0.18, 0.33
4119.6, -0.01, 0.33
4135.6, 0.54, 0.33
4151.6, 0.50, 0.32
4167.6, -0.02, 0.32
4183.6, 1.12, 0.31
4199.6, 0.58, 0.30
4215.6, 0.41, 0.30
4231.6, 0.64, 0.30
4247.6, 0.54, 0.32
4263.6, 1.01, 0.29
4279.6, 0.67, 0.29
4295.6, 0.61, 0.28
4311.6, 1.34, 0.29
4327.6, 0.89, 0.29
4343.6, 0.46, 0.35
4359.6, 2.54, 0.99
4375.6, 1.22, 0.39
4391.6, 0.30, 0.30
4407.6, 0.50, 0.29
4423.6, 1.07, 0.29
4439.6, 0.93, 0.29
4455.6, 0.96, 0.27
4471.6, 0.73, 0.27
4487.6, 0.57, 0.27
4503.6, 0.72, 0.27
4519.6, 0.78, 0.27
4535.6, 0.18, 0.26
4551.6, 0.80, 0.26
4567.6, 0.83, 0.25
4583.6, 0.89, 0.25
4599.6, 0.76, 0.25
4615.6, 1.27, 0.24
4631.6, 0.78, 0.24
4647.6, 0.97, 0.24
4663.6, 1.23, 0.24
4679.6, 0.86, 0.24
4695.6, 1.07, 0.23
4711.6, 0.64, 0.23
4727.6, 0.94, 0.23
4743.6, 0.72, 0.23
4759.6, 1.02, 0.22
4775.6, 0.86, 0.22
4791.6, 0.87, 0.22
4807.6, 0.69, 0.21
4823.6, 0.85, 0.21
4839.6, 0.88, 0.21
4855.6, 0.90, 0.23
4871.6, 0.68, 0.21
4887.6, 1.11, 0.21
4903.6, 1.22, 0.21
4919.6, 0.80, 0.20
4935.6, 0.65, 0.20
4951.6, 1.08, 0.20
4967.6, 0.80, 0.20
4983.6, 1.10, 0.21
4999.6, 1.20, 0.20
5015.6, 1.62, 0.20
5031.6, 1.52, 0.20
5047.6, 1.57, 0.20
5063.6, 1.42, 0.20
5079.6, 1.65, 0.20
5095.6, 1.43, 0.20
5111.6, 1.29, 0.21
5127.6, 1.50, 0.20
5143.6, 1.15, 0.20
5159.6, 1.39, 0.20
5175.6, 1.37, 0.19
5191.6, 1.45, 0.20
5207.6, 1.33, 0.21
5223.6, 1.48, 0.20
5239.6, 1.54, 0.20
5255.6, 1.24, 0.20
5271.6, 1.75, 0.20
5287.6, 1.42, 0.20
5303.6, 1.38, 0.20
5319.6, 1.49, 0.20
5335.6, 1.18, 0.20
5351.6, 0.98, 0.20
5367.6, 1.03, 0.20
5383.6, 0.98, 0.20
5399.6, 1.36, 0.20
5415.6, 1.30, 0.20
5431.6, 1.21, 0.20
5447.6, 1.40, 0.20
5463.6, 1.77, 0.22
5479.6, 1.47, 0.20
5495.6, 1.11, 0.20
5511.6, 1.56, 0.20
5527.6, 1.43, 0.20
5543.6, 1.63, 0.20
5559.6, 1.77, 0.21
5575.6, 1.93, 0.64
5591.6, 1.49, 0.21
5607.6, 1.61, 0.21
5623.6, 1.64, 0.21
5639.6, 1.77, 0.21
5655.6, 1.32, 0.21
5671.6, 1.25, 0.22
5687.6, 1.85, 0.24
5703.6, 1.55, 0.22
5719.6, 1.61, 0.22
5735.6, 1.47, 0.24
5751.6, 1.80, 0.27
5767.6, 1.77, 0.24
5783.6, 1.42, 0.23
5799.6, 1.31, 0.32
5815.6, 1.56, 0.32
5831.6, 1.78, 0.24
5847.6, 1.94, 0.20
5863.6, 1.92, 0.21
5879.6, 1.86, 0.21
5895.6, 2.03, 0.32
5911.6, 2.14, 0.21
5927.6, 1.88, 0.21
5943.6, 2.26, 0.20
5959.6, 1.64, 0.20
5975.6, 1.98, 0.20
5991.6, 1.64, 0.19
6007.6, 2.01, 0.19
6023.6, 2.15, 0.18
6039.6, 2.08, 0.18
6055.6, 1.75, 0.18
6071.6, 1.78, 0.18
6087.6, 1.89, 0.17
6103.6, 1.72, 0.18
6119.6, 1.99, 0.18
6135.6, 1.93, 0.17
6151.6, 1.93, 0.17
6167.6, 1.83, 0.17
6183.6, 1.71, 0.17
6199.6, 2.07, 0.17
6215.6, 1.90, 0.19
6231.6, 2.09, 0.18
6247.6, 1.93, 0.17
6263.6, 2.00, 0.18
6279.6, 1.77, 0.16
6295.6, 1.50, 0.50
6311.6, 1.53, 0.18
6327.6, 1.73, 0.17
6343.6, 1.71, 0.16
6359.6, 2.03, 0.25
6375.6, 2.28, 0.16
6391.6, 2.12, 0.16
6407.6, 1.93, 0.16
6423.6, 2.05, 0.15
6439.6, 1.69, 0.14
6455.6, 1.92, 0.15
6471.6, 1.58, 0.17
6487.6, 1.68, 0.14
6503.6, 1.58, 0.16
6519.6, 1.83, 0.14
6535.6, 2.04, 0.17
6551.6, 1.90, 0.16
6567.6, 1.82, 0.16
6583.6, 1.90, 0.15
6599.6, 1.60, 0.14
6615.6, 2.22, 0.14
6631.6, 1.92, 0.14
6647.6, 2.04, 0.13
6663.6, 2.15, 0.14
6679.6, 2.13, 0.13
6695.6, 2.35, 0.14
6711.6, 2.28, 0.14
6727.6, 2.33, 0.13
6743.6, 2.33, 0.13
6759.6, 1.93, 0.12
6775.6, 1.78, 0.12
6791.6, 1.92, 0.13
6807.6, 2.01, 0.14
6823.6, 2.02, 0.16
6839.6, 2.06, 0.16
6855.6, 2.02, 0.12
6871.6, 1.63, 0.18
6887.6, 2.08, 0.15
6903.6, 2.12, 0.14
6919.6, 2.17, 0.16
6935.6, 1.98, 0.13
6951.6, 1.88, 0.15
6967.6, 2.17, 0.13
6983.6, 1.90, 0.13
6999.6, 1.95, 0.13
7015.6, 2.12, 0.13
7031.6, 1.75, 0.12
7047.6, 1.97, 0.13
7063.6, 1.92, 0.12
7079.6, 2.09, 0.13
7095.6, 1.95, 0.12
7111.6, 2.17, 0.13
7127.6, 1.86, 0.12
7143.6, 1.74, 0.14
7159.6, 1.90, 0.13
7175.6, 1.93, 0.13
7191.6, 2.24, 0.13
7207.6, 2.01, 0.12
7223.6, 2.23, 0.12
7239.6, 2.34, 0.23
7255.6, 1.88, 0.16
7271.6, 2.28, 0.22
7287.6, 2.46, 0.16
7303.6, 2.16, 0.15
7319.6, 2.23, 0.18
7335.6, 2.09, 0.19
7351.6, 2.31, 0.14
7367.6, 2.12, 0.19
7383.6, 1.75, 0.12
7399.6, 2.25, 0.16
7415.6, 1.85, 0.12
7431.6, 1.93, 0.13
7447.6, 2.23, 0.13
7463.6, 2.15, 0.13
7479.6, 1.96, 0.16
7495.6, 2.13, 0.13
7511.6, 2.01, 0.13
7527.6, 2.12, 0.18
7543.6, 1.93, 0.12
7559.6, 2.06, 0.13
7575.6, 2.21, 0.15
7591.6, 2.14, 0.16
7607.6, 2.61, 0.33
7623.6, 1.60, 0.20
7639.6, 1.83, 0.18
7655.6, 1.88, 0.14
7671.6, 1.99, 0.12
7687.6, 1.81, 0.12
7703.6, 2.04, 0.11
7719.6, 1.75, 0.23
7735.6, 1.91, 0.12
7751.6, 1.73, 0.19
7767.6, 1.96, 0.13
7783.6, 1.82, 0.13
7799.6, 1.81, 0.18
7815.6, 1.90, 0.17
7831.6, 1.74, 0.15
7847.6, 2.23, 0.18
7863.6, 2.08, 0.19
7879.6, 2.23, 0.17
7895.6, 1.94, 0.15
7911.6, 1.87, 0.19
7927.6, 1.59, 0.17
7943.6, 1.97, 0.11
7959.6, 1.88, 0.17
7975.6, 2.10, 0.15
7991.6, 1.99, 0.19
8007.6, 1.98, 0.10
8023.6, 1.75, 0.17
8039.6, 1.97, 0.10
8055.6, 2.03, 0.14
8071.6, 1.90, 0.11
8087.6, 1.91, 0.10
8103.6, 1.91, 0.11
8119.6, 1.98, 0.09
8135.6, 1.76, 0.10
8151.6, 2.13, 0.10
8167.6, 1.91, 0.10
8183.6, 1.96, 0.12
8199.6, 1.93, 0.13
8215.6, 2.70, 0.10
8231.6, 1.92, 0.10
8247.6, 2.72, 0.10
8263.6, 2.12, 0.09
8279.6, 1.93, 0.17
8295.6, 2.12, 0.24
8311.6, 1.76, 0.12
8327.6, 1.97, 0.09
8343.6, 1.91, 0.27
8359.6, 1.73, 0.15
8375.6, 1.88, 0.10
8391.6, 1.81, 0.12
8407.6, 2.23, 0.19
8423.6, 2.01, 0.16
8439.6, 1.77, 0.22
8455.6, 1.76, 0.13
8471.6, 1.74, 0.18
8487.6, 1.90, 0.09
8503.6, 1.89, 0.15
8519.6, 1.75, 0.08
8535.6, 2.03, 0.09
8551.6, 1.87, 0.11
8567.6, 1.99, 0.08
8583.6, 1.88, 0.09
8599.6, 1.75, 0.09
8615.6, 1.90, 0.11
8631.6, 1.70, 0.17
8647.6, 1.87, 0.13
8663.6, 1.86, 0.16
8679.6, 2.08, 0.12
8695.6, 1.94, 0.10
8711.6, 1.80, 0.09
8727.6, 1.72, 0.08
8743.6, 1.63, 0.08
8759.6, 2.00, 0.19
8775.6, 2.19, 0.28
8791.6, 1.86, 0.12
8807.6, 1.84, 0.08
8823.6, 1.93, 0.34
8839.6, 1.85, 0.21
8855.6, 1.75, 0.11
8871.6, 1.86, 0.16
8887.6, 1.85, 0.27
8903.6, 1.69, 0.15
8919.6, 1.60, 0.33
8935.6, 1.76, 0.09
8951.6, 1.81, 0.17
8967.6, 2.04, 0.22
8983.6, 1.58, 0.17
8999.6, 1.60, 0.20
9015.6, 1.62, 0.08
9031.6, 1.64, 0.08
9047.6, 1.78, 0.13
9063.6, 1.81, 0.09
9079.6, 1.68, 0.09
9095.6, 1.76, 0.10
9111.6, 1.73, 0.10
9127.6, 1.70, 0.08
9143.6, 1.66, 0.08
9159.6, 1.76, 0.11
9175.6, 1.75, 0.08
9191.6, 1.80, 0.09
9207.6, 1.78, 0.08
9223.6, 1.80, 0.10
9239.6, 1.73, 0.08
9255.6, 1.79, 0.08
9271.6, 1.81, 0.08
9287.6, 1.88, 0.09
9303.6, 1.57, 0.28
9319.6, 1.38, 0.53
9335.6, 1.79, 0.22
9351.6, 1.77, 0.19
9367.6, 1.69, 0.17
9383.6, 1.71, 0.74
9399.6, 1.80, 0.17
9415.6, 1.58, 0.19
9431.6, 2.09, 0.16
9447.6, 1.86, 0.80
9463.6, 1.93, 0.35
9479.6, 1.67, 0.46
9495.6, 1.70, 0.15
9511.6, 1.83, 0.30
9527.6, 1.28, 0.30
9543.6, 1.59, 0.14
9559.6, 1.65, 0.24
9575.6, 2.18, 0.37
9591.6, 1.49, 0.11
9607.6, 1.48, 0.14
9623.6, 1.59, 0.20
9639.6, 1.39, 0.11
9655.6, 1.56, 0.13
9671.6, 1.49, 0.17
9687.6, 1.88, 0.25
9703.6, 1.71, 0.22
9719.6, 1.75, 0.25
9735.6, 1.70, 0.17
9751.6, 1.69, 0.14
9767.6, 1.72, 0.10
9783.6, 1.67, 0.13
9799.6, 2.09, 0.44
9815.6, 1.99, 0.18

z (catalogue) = 0.25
